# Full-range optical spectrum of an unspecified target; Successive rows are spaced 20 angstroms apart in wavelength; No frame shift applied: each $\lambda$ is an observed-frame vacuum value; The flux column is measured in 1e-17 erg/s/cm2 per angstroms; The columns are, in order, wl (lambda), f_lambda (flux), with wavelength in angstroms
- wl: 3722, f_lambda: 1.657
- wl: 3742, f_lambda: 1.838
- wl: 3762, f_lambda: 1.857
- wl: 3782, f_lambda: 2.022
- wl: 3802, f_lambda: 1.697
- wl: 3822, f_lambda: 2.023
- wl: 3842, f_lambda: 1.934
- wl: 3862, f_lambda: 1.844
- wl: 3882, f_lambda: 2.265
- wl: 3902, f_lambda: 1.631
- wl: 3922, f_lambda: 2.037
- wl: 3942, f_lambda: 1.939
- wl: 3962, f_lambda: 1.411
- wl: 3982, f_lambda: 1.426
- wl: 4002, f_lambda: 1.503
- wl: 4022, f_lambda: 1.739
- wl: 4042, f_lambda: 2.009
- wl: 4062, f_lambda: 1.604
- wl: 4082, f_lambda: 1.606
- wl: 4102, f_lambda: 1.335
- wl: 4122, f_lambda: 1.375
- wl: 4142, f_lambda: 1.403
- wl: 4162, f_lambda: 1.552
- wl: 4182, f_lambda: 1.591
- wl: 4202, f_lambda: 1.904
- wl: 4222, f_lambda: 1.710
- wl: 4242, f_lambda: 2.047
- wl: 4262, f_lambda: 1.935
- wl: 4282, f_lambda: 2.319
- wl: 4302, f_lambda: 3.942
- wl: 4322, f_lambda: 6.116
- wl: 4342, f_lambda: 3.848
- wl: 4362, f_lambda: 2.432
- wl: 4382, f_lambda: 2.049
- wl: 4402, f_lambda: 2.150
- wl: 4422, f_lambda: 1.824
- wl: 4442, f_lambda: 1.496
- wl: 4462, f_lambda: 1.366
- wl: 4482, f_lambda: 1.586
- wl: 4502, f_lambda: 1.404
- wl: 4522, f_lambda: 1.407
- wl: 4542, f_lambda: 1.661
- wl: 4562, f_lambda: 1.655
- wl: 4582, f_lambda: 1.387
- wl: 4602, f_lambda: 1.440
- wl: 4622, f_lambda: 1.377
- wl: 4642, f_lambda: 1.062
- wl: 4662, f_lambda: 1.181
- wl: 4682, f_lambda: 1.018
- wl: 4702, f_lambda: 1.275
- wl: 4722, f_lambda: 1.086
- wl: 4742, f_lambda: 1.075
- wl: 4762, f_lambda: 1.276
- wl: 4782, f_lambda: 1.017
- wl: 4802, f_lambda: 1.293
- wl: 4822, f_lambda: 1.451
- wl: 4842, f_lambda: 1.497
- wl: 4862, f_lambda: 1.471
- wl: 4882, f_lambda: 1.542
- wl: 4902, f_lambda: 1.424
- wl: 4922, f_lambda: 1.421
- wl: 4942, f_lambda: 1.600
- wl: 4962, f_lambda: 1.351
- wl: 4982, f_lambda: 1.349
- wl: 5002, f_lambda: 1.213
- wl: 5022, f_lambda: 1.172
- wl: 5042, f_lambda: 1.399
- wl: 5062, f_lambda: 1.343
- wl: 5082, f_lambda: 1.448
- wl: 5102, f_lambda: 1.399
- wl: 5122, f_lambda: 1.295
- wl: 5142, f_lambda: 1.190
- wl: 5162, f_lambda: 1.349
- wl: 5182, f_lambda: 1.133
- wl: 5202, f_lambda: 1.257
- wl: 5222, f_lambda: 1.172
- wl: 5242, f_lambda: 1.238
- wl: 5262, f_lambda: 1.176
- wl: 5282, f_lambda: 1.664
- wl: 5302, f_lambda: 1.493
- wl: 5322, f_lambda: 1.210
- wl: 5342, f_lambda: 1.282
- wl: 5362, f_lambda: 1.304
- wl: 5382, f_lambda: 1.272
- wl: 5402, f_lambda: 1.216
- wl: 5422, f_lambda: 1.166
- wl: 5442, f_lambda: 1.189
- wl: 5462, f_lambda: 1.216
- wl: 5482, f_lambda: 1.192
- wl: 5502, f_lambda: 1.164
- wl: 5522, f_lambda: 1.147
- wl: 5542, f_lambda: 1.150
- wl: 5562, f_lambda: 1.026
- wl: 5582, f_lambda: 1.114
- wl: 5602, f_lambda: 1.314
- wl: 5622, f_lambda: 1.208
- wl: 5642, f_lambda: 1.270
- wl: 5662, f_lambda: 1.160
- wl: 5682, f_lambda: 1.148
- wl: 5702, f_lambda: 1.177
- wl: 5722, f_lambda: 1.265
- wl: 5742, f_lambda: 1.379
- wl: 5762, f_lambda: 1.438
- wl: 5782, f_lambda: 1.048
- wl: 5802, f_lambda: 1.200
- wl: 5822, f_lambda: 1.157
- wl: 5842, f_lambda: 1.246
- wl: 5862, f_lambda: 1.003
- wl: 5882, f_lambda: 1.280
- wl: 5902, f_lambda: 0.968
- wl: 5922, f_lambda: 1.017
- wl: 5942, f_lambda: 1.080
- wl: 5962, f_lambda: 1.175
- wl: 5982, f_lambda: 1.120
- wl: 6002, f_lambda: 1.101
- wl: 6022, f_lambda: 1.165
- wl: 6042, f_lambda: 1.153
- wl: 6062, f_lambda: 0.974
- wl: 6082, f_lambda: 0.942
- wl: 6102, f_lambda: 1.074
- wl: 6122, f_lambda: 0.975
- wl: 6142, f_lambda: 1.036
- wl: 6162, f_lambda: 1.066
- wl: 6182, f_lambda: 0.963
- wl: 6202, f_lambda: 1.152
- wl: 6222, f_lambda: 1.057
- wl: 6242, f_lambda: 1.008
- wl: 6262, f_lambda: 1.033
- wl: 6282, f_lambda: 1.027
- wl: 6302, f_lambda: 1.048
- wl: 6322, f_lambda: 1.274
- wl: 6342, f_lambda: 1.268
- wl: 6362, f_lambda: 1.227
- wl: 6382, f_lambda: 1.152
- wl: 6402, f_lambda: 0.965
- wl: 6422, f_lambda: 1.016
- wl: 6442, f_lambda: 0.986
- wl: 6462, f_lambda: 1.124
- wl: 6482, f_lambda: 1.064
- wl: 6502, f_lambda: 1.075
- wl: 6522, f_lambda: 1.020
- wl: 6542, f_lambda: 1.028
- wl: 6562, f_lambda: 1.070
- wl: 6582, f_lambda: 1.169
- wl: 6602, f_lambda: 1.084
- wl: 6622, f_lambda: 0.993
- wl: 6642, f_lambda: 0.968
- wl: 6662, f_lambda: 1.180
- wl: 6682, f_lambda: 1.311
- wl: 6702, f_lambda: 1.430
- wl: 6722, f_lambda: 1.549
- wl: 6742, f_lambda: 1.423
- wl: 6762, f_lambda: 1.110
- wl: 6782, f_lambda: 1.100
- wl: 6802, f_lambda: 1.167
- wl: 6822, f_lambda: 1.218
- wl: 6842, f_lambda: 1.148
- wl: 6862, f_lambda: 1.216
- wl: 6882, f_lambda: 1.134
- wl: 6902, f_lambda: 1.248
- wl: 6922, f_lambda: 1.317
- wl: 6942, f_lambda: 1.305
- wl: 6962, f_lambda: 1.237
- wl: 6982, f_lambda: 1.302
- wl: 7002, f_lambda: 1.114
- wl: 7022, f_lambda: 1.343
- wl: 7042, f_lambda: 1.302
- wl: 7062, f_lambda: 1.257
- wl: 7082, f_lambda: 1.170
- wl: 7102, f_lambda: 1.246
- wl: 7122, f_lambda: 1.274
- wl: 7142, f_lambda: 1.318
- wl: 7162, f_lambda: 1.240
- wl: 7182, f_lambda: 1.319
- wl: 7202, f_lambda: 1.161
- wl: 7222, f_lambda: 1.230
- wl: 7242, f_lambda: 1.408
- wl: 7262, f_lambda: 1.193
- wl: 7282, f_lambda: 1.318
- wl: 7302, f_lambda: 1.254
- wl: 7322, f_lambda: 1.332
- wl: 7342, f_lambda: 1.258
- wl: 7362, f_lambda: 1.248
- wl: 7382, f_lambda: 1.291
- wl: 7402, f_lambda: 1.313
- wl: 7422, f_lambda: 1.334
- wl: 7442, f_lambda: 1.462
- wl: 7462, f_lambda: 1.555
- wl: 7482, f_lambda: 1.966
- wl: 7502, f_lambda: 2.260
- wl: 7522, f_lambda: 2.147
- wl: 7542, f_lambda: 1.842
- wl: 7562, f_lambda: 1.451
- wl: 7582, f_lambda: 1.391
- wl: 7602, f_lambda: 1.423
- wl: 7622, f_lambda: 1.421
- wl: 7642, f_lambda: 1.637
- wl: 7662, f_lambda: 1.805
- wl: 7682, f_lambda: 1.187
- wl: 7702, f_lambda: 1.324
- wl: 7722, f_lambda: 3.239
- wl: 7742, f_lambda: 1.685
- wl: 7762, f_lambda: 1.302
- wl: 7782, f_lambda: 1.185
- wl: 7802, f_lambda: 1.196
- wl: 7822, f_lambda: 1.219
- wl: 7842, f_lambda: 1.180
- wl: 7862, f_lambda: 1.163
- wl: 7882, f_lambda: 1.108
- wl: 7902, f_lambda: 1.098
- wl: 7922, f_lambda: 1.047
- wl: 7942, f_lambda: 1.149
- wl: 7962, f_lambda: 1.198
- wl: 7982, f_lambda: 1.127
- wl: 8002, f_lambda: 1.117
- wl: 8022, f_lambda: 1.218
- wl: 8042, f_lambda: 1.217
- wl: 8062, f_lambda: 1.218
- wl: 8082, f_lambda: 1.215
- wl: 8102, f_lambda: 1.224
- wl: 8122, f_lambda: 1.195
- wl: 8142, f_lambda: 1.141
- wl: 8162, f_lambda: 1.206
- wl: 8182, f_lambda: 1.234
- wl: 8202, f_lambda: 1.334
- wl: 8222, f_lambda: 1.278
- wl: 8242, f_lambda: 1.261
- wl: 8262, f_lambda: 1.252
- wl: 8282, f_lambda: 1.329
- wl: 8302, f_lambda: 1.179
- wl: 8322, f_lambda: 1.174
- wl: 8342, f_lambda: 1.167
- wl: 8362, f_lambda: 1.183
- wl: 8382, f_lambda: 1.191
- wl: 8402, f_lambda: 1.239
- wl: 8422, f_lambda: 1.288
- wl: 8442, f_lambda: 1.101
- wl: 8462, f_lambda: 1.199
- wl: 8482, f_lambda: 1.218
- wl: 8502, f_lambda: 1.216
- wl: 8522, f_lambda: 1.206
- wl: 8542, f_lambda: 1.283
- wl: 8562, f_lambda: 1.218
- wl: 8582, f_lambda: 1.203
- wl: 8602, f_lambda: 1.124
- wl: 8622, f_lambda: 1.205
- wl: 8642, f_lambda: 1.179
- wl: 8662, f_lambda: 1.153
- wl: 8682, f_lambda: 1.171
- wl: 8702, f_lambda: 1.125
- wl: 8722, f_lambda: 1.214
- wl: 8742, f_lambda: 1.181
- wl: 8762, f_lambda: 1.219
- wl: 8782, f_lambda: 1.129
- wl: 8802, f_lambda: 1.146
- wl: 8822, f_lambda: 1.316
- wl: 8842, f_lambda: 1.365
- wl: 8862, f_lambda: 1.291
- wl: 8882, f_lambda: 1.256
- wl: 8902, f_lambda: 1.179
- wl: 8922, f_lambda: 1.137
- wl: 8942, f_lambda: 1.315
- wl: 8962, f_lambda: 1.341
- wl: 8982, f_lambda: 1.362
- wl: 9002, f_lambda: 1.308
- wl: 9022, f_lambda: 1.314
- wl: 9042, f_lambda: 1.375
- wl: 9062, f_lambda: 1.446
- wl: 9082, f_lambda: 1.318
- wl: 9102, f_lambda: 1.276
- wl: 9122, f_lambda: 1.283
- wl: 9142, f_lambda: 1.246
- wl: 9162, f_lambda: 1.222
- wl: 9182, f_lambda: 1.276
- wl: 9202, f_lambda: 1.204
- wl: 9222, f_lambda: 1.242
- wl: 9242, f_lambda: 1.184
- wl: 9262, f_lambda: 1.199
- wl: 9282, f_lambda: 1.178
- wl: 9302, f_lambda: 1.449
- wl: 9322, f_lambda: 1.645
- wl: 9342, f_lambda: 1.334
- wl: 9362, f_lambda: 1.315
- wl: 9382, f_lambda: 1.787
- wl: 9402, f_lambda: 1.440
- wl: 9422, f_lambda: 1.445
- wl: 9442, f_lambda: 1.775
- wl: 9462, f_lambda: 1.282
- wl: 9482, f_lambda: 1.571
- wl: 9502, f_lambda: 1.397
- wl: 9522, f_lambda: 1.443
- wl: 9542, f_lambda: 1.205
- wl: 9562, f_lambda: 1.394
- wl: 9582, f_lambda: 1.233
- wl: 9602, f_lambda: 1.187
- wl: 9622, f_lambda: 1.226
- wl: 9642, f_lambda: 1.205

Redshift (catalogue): 0.543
